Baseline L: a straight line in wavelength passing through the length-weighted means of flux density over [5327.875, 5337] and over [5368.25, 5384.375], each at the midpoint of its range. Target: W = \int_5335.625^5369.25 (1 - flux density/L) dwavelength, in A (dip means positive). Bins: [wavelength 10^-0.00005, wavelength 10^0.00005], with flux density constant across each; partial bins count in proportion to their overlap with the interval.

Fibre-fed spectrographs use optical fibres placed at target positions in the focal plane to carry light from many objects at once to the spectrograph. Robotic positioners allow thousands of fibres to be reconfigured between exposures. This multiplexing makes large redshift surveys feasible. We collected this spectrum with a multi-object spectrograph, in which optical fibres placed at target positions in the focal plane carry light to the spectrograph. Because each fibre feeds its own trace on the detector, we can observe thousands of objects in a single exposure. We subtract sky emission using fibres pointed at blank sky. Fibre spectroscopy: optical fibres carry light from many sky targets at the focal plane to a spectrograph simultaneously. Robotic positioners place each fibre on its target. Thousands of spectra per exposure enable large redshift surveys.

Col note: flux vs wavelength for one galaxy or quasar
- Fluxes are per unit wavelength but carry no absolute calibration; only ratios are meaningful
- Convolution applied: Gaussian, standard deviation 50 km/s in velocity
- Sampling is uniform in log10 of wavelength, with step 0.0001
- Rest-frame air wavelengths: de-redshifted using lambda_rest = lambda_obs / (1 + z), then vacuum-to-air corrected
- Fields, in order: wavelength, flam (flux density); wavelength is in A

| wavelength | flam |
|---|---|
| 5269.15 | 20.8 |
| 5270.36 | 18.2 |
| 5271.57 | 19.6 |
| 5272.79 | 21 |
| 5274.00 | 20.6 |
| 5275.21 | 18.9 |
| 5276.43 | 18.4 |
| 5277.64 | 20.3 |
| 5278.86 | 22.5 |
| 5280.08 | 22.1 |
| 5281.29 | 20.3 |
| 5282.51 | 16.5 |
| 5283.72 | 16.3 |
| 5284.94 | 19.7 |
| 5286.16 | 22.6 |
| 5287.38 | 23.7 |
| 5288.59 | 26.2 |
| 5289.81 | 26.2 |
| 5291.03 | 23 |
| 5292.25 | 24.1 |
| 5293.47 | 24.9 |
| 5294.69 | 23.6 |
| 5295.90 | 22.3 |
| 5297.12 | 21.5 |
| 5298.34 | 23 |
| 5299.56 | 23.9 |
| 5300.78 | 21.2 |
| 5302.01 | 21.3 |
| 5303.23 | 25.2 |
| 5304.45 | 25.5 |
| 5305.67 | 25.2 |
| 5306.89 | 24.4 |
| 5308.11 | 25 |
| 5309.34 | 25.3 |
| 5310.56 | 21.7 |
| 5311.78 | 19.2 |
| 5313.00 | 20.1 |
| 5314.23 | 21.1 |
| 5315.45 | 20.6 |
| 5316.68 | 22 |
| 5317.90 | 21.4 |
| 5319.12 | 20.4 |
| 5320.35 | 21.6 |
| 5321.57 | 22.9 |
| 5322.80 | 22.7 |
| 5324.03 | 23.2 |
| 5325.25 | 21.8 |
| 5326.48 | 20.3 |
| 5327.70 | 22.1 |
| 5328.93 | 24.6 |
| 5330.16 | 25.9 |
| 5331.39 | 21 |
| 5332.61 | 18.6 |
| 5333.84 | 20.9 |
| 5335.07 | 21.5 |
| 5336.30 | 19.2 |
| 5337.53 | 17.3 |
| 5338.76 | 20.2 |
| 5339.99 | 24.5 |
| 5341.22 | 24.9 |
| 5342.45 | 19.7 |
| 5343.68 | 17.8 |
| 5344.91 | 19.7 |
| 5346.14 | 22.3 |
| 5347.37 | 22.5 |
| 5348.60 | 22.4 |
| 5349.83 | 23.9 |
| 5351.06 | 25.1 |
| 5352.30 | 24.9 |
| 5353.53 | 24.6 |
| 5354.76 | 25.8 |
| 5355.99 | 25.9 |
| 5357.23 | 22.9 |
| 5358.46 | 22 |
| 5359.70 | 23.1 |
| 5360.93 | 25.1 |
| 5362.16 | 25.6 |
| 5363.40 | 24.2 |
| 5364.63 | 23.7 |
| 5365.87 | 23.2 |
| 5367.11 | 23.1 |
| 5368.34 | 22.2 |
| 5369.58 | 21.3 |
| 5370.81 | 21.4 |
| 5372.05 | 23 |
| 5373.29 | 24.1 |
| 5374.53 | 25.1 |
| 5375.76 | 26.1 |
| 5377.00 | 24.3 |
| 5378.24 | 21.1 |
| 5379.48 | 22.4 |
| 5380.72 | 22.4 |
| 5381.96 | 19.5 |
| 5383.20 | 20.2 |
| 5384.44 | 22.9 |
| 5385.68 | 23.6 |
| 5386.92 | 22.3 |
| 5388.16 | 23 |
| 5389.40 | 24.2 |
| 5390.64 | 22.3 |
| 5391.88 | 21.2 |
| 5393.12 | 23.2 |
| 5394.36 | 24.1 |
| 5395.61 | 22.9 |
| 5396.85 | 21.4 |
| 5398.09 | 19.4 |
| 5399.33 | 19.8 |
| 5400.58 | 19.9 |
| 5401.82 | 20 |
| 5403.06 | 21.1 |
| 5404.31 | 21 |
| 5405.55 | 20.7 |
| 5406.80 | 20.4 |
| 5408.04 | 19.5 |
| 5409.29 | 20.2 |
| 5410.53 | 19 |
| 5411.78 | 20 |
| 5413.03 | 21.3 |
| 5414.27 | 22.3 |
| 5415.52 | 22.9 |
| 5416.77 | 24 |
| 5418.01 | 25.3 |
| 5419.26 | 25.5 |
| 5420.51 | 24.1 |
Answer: -1.11 A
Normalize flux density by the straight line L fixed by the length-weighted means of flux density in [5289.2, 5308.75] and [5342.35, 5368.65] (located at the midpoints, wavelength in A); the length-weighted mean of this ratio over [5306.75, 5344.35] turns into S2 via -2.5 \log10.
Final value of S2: 0.09 mag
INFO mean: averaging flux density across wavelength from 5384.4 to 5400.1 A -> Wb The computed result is 22.3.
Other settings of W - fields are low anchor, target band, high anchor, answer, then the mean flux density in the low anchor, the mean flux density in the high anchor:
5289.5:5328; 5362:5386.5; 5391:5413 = -1.7 A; 22.7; 20.8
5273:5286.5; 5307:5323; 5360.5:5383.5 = -0.6 A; 19.8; 23.1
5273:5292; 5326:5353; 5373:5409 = -0.2 A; 21.2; 22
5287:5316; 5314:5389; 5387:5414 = -1.0 A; 23.3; 21.2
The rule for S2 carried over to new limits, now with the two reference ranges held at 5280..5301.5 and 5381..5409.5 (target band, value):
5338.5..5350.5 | 0.00 mag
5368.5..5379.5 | -0.08 mag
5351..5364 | -0.13 mag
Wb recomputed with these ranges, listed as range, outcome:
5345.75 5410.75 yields 22.6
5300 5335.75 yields 22.3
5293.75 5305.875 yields 23.3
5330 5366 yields 22.6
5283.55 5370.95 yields 22.6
